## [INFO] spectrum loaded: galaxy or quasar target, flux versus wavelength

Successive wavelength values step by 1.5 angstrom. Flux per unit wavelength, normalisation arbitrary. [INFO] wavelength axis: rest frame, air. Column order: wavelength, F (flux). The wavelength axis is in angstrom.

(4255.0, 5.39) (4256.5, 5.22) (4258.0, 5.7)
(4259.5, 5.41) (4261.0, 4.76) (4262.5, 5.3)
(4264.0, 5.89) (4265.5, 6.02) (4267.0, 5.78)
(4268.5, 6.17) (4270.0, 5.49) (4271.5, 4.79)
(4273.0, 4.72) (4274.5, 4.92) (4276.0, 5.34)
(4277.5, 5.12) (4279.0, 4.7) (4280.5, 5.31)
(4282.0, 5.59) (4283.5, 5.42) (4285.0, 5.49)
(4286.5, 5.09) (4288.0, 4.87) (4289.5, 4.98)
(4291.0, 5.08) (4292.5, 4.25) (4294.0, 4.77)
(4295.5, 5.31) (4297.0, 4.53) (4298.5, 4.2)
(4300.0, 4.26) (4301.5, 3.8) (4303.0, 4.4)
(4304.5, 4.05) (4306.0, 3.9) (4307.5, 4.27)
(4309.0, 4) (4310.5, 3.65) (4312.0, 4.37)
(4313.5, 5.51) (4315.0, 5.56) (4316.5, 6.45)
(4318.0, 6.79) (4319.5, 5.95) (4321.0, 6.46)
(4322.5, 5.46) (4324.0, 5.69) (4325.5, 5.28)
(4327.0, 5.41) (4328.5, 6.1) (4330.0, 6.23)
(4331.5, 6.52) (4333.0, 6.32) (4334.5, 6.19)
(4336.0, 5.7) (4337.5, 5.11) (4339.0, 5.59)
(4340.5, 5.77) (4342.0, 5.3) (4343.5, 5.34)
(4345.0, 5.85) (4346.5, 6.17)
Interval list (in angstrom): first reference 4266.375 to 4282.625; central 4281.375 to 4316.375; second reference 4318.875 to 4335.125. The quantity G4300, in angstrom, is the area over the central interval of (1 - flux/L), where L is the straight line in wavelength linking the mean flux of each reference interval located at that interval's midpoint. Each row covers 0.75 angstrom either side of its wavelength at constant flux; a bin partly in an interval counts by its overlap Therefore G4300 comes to 5.5 angstrom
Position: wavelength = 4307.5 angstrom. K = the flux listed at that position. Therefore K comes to 4.27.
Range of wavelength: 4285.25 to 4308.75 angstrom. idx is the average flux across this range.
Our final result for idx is 4.53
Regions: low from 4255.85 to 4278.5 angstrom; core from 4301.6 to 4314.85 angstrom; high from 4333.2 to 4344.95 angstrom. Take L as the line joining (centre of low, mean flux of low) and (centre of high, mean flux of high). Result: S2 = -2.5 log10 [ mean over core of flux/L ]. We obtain 0.27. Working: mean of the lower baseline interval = 5.37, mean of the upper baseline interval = 5.62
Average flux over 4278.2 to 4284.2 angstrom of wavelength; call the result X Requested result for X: 5.25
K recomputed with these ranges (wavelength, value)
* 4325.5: 5.28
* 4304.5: 4.05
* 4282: 5.59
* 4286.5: 5.09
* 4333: 6.32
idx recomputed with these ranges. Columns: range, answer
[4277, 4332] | 5.1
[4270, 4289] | 5.13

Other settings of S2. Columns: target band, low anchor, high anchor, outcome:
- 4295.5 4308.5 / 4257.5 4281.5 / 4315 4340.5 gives 0.316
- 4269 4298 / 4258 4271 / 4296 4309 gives -0.036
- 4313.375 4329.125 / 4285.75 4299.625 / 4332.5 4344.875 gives -0.111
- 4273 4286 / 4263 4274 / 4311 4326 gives 0.075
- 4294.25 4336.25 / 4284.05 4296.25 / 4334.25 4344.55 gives 0.015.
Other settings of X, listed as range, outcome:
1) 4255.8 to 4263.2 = 5.28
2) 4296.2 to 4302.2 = 4.21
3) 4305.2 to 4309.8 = 4.05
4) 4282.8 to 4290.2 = 5.17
